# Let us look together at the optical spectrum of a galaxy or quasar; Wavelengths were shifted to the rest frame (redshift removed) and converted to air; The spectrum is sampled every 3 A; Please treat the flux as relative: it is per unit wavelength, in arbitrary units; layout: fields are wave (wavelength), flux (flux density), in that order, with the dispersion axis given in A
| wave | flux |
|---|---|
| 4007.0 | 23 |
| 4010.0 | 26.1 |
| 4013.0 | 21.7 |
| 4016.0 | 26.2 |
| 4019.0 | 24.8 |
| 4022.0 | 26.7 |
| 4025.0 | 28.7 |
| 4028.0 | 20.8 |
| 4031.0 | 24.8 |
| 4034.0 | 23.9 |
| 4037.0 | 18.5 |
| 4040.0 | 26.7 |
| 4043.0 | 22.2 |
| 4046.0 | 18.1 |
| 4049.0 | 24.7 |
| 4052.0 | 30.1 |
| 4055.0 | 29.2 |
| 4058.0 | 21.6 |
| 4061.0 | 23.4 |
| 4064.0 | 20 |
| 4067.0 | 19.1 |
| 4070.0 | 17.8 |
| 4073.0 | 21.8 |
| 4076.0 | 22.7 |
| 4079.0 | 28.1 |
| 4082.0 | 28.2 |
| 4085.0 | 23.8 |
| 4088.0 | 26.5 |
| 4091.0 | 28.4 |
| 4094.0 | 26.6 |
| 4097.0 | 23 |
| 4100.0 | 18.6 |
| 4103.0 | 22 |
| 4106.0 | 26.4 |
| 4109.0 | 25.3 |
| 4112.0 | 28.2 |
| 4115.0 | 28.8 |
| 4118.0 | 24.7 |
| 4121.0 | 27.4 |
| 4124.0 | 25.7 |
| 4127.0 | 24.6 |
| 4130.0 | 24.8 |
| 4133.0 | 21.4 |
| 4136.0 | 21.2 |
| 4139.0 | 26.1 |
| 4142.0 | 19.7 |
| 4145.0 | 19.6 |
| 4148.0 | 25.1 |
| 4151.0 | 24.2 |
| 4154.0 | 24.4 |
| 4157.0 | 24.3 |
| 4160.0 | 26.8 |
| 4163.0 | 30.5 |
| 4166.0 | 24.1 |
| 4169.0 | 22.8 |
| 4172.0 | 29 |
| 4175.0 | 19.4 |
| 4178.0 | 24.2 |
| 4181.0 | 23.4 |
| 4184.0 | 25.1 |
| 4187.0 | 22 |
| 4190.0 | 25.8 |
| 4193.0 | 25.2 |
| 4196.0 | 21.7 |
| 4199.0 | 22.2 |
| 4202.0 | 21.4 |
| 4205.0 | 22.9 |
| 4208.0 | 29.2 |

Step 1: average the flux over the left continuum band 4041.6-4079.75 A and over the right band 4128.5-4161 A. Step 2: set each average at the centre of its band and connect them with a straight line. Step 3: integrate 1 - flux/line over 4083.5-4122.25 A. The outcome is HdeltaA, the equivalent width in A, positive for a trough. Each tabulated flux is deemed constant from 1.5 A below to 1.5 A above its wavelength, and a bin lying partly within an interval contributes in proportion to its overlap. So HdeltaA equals -3.7 A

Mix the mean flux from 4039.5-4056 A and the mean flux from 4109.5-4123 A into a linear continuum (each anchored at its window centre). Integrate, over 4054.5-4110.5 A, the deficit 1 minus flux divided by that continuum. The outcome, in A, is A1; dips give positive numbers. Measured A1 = 5.0 A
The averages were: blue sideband 25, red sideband 27.1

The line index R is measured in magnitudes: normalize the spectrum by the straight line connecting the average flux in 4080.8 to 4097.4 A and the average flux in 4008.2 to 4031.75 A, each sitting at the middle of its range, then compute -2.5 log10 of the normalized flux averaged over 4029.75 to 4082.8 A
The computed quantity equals 0.103 mag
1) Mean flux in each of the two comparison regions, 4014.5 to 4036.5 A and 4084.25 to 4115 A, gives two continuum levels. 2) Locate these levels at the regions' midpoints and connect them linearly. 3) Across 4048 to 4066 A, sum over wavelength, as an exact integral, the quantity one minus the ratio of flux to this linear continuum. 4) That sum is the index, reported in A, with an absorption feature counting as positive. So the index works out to 0.2 A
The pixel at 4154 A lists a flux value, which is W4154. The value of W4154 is 24.4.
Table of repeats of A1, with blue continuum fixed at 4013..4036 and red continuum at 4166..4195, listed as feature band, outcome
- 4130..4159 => 1.4 A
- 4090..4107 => 0.3 A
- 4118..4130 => -0.6 A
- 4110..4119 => -1.1 A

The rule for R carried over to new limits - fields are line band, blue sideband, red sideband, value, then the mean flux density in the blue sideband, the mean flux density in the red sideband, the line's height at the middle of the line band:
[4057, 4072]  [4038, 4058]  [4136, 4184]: 0.21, 24.7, 24.2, 24.6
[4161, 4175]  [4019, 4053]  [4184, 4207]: -0.11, 24.1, 23.3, 23.4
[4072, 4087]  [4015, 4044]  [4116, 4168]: -0.03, 24.3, 24.4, 24.4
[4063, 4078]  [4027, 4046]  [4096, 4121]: 0.15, 22.5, 24.8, 23.6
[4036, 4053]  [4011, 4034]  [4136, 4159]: 0.05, 24.8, 23.3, 24.5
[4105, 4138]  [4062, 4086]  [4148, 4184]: -0.07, 22.7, 24.9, 23.8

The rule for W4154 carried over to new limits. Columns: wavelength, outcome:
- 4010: 26.1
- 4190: 25.8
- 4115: 28.8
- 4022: 26.7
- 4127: 24.6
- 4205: 22.9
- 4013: 21.7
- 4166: 24.1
